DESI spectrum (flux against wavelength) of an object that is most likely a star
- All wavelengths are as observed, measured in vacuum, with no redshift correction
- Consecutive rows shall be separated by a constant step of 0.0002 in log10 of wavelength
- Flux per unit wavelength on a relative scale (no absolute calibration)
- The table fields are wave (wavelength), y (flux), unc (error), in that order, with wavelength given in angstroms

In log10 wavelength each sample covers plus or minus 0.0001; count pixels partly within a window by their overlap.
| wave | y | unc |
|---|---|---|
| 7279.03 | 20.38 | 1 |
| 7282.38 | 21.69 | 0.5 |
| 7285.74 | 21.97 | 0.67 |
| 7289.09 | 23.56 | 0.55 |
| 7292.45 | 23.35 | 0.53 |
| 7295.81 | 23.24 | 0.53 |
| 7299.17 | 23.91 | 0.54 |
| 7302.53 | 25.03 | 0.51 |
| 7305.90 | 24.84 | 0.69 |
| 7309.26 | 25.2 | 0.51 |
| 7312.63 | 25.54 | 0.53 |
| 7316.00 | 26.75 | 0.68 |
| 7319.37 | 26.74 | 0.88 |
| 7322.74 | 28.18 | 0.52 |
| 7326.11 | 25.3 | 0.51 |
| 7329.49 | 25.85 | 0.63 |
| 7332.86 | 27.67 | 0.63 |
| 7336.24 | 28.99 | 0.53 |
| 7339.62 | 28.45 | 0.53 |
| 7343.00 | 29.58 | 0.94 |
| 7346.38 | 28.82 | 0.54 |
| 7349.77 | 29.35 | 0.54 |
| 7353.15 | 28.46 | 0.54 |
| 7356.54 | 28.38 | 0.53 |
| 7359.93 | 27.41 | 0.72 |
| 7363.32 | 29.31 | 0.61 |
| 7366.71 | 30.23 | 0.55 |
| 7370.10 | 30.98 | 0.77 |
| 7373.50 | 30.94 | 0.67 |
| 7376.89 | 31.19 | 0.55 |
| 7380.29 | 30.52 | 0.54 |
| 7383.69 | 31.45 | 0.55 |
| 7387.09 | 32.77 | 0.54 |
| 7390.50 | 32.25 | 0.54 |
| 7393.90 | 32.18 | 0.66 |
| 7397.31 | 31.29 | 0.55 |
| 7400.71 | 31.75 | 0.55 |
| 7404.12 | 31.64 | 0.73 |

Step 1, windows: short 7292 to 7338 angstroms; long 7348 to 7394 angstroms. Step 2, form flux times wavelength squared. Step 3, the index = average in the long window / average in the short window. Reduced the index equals 1.19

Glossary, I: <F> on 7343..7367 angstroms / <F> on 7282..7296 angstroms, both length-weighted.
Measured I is 1.26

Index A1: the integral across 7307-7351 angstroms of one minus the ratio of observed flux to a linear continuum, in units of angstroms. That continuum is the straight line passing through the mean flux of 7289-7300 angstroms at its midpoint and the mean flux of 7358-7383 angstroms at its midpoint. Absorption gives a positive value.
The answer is -1.44 angstroms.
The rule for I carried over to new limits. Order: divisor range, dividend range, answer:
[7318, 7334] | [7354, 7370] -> 1.09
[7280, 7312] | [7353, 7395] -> 1.29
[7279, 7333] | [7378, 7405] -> 1.28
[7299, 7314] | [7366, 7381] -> 1.23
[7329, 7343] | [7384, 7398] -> 1.14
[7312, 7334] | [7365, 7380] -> 1.16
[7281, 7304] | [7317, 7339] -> 1.17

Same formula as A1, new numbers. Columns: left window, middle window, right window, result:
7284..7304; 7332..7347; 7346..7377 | -0.7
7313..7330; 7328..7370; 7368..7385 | 0.2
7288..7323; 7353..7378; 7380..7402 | 0.1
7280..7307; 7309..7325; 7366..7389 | -0.6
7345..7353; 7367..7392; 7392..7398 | -0.4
